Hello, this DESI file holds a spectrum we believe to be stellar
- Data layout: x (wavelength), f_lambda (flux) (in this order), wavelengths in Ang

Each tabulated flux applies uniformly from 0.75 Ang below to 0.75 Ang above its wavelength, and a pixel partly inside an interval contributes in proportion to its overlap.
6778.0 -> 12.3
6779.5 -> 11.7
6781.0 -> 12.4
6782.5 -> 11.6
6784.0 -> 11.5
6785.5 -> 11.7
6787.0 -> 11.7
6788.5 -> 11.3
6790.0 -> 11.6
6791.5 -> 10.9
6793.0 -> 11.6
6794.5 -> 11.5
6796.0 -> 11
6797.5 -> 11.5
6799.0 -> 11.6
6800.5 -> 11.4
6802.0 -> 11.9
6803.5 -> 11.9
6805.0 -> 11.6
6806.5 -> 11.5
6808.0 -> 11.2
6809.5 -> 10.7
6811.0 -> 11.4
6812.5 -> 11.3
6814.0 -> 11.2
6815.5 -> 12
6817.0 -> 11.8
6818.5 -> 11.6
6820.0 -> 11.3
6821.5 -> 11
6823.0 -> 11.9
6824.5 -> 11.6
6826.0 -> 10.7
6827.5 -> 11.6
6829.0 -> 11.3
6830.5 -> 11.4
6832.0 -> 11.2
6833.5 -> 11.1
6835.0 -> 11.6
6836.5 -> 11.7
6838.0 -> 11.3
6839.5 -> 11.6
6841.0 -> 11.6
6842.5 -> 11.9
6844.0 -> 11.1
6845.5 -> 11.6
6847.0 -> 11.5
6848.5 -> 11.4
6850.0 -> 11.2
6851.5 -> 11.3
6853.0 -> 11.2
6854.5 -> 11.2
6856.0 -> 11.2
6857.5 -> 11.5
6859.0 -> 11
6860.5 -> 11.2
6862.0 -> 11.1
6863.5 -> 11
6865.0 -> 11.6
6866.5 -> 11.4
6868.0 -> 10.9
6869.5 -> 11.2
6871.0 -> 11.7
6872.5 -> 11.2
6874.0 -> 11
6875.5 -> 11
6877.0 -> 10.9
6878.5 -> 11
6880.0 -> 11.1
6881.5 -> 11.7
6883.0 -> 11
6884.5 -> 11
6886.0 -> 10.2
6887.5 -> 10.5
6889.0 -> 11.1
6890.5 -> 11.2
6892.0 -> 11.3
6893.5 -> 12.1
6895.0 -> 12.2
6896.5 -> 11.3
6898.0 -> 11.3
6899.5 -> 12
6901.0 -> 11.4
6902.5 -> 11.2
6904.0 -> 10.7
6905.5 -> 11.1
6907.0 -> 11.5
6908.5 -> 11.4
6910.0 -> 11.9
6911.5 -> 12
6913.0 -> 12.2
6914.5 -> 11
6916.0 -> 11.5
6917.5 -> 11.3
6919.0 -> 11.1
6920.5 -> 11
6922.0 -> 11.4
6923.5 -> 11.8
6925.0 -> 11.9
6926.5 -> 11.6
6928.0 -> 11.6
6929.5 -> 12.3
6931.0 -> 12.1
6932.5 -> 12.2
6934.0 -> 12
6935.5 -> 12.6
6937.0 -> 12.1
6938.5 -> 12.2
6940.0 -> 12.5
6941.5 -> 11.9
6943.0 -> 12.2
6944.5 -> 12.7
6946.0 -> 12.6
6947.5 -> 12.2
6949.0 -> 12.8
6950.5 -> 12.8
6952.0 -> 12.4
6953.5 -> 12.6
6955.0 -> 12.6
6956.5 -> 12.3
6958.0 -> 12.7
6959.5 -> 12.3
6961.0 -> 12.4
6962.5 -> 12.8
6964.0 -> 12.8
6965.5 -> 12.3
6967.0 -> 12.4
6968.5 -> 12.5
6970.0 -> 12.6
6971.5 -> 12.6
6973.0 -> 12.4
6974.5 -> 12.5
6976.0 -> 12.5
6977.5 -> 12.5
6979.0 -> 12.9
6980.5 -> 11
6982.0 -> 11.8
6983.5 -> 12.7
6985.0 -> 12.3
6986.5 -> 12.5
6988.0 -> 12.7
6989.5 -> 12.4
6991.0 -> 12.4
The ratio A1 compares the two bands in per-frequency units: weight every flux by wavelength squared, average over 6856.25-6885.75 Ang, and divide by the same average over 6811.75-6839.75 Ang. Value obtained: 1.0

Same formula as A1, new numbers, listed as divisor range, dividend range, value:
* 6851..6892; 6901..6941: 1.07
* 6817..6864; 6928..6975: 1.13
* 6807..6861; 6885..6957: 1.06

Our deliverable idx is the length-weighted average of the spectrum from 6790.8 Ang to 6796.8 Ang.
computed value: 11.3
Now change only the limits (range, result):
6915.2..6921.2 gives 11.2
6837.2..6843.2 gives 11.6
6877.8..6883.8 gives 11.2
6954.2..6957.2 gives 12.5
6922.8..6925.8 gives 11.8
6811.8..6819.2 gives 11.6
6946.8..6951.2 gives 12.6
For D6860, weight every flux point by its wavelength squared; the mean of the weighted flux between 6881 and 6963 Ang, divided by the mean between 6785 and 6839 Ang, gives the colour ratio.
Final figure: 1.1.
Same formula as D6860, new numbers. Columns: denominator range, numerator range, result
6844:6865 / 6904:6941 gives 1.06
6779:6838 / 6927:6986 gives 1.13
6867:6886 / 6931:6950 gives 1.13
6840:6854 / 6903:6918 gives 1.02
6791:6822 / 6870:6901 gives 1.01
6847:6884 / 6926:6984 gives 1.13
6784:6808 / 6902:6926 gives 1.03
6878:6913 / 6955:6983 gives 1.12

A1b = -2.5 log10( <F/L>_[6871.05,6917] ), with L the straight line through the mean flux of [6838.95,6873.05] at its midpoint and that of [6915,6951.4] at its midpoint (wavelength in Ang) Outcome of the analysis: 0.03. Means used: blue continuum 11.3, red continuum 12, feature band 11.3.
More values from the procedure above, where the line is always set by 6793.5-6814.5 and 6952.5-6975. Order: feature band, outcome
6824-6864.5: 0.03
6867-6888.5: 0.08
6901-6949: 0.04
